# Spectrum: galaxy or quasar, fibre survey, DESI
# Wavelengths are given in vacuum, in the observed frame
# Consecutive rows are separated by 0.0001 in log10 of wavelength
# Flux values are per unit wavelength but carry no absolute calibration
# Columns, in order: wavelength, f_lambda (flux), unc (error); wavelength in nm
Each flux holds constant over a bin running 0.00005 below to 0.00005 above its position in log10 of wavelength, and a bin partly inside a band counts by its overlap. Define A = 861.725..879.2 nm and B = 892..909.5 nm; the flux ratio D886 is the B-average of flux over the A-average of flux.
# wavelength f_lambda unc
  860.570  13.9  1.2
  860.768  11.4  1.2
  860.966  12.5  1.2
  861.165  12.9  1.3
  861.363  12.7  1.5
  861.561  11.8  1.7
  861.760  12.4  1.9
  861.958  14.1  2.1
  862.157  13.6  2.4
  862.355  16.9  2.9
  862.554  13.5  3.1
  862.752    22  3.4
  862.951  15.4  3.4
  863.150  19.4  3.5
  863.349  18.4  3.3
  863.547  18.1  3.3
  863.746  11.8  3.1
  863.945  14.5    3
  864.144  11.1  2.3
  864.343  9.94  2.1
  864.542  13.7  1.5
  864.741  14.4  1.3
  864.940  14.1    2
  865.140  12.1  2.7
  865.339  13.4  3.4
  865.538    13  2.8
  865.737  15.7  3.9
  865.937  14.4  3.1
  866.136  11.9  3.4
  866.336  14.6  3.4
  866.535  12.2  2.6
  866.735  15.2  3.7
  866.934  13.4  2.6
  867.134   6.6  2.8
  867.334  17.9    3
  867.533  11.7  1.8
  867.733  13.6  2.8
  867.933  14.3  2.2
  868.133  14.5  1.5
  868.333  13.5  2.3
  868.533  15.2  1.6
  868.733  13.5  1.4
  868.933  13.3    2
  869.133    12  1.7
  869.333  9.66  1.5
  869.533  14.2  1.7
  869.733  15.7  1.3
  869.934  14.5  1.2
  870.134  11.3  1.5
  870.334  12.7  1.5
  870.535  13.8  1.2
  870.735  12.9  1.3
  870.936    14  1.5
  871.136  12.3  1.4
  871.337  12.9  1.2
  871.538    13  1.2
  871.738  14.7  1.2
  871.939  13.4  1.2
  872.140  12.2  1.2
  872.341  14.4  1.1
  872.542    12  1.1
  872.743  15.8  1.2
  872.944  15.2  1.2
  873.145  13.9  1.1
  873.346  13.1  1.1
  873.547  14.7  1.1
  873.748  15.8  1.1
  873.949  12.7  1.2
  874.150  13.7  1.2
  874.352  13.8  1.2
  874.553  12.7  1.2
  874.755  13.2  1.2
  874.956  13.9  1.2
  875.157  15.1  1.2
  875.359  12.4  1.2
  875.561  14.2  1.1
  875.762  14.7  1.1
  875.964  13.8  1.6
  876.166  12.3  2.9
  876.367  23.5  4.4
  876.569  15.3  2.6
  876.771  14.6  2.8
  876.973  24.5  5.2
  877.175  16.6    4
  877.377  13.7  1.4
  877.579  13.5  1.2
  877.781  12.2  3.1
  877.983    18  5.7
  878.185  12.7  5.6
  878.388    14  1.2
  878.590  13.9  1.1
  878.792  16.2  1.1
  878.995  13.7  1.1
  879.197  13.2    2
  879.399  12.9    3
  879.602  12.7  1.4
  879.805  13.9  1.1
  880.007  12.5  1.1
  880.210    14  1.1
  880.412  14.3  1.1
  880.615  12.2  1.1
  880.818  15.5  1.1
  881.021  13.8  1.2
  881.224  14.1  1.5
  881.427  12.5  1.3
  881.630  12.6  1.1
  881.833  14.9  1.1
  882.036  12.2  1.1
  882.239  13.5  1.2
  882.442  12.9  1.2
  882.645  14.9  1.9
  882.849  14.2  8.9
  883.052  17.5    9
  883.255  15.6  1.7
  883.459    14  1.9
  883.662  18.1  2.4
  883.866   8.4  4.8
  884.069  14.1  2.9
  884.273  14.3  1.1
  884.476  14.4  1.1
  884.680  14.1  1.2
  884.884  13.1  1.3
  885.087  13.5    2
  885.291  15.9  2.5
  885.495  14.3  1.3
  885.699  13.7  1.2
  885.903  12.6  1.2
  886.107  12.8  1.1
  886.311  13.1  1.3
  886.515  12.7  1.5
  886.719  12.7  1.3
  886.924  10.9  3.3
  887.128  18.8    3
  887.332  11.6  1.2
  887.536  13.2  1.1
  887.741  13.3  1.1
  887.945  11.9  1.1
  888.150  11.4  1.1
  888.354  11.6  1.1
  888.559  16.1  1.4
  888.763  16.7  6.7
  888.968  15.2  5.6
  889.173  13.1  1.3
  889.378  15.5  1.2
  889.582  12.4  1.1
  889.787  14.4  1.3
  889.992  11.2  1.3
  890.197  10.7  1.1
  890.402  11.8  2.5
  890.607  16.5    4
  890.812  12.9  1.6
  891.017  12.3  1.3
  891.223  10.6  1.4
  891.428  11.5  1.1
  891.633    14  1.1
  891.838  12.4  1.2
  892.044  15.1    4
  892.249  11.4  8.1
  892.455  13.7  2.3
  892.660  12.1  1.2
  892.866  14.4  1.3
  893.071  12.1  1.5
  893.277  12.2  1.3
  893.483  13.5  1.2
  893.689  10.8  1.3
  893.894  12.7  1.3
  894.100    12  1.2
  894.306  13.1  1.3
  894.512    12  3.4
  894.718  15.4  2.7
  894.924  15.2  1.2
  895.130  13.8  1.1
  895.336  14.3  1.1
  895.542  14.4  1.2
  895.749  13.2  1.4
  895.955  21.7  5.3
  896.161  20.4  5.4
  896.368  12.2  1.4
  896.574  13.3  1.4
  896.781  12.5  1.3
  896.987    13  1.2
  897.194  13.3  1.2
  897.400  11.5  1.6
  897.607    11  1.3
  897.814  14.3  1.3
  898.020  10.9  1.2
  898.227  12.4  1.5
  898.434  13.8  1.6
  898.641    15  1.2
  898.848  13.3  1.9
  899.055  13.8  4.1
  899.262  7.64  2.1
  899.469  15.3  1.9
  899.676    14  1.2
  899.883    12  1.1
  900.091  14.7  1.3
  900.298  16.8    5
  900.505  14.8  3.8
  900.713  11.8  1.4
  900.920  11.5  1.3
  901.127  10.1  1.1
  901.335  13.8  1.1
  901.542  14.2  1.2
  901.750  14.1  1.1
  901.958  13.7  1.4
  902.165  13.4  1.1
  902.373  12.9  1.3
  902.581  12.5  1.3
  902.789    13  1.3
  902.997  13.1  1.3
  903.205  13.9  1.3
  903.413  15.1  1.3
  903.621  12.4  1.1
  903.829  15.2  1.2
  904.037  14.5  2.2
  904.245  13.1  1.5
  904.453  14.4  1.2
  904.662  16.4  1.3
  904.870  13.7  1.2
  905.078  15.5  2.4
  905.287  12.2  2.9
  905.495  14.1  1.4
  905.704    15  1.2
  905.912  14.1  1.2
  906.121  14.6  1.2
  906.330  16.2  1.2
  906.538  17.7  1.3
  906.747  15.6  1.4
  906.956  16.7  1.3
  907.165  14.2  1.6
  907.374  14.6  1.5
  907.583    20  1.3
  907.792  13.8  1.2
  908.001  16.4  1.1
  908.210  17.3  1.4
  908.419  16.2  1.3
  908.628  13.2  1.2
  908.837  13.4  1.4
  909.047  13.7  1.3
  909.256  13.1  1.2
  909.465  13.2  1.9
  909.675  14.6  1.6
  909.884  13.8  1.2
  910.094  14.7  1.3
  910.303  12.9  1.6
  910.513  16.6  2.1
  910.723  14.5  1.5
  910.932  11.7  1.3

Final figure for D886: 0.98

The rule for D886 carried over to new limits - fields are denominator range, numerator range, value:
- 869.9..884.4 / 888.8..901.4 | 0.94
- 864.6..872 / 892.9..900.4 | 1.01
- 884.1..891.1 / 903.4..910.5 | 1.09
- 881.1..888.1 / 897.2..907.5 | 1.01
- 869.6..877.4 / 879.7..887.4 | 0.96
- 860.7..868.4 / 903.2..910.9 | 1.06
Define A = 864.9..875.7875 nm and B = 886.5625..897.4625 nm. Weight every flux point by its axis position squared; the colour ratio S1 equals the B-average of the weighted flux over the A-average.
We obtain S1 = 1.04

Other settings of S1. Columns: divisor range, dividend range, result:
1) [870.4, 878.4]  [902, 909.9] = 1.09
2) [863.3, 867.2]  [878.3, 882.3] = 1.05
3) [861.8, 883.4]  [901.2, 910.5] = 1.11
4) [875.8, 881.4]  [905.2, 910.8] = 1.08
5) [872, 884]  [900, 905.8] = 1.02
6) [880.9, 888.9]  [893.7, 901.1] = 1.01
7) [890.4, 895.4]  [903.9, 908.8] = 1.20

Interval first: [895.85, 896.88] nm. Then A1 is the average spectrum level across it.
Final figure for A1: 16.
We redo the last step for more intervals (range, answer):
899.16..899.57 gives 11.5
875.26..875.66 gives 13.3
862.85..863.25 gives 17.4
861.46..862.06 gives 12.8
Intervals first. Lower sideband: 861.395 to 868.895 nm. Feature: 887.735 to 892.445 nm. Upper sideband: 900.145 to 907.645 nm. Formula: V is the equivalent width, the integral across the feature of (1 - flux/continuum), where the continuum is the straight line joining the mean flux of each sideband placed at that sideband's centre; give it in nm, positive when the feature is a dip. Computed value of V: 0.35 nm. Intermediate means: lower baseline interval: 14.1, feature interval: 13.1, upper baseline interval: 14.3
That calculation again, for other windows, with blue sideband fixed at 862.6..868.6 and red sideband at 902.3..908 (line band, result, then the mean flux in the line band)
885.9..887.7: 0.16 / 13.2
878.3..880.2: 0.09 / 13.7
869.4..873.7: 0.18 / 13.6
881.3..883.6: 0.04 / 14.1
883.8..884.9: 0.09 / 13.2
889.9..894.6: 0.63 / 12.6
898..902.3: 0.40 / 13.2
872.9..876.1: 0.09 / 13.9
